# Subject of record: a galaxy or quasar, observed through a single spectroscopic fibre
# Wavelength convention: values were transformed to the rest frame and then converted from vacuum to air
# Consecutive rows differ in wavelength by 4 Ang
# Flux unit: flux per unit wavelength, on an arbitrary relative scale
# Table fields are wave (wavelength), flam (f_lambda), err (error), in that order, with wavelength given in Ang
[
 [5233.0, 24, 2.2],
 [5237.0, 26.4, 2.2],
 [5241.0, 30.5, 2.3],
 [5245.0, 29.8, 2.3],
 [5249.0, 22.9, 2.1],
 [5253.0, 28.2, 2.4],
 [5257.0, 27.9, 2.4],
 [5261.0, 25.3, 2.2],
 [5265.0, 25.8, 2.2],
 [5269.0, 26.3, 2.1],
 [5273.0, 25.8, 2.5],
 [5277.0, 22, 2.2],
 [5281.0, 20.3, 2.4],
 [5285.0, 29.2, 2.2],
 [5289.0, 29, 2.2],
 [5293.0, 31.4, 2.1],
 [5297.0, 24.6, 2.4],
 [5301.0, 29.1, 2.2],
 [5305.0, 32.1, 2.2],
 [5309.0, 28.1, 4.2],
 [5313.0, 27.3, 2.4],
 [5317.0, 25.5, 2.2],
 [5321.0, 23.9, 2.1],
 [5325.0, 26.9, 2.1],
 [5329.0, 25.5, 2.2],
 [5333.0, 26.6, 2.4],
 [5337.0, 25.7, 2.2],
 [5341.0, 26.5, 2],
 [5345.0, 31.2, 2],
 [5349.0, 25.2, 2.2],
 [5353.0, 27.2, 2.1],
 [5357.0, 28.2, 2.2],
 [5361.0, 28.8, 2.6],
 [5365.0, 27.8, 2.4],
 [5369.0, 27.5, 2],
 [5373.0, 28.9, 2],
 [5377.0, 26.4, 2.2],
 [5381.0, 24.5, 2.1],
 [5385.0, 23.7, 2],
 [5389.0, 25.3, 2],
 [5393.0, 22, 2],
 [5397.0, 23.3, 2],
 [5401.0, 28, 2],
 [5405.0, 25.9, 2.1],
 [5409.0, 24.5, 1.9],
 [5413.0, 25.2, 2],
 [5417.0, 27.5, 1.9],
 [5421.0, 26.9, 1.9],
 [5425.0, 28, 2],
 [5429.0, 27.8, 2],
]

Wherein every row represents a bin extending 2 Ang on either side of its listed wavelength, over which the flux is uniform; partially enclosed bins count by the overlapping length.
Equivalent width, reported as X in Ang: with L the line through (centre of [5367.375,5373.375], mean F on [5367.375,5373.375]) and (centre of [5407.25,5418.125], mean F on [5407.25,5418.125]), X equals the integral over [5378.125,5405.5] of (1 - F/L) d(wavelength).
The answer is 2.2 Ang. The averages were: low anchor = 28.1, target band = 24.7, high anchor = 25.6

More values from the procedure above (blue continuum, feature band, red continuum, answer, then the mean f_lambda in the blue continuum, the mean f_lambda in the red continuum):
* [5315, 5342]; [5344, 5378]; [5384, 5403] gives -3.7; 25.8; 24.5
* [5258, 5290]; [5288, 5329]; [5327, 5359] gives -2.3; 25.4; 27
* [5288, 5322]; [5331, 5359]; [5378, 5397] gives -1.3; 28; 23.9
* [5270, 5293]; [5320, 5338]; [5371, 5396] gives -0.2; 25.8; 25.1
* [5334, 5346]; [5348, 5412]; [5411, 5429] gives 2.7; 27.4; 27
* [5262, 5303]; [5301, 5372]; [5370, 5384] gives -2.6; 26.3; 26.5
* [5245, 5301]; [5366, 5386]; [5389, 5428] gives -0.4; 26.3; 25.7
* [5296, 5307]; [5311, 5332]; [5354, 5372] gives 2.1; 29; 28.1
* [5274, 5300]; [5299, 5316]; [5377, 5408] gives -2.0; 26.2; 24.8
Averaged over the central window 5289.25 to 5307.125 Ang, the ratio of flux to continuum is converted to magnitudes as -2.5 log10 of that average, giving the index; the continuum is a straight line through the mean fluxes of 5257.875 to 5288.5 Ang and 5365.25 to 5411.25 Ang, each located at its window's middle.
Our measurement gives -0.16 mag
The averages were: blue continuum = 25.3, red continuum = 25.5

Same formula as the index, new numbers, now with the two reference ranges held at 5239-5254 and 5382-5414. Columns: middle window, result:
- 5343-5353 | -0.09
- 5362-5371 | -0.10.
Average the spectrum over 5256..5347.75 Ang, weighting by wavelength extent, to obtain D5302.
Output 26.8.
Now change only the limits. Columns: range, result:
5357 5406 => 26.1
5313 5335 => 25.8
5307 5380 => 27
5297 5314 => 28.7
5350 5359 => 27.4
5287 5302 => 28.5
